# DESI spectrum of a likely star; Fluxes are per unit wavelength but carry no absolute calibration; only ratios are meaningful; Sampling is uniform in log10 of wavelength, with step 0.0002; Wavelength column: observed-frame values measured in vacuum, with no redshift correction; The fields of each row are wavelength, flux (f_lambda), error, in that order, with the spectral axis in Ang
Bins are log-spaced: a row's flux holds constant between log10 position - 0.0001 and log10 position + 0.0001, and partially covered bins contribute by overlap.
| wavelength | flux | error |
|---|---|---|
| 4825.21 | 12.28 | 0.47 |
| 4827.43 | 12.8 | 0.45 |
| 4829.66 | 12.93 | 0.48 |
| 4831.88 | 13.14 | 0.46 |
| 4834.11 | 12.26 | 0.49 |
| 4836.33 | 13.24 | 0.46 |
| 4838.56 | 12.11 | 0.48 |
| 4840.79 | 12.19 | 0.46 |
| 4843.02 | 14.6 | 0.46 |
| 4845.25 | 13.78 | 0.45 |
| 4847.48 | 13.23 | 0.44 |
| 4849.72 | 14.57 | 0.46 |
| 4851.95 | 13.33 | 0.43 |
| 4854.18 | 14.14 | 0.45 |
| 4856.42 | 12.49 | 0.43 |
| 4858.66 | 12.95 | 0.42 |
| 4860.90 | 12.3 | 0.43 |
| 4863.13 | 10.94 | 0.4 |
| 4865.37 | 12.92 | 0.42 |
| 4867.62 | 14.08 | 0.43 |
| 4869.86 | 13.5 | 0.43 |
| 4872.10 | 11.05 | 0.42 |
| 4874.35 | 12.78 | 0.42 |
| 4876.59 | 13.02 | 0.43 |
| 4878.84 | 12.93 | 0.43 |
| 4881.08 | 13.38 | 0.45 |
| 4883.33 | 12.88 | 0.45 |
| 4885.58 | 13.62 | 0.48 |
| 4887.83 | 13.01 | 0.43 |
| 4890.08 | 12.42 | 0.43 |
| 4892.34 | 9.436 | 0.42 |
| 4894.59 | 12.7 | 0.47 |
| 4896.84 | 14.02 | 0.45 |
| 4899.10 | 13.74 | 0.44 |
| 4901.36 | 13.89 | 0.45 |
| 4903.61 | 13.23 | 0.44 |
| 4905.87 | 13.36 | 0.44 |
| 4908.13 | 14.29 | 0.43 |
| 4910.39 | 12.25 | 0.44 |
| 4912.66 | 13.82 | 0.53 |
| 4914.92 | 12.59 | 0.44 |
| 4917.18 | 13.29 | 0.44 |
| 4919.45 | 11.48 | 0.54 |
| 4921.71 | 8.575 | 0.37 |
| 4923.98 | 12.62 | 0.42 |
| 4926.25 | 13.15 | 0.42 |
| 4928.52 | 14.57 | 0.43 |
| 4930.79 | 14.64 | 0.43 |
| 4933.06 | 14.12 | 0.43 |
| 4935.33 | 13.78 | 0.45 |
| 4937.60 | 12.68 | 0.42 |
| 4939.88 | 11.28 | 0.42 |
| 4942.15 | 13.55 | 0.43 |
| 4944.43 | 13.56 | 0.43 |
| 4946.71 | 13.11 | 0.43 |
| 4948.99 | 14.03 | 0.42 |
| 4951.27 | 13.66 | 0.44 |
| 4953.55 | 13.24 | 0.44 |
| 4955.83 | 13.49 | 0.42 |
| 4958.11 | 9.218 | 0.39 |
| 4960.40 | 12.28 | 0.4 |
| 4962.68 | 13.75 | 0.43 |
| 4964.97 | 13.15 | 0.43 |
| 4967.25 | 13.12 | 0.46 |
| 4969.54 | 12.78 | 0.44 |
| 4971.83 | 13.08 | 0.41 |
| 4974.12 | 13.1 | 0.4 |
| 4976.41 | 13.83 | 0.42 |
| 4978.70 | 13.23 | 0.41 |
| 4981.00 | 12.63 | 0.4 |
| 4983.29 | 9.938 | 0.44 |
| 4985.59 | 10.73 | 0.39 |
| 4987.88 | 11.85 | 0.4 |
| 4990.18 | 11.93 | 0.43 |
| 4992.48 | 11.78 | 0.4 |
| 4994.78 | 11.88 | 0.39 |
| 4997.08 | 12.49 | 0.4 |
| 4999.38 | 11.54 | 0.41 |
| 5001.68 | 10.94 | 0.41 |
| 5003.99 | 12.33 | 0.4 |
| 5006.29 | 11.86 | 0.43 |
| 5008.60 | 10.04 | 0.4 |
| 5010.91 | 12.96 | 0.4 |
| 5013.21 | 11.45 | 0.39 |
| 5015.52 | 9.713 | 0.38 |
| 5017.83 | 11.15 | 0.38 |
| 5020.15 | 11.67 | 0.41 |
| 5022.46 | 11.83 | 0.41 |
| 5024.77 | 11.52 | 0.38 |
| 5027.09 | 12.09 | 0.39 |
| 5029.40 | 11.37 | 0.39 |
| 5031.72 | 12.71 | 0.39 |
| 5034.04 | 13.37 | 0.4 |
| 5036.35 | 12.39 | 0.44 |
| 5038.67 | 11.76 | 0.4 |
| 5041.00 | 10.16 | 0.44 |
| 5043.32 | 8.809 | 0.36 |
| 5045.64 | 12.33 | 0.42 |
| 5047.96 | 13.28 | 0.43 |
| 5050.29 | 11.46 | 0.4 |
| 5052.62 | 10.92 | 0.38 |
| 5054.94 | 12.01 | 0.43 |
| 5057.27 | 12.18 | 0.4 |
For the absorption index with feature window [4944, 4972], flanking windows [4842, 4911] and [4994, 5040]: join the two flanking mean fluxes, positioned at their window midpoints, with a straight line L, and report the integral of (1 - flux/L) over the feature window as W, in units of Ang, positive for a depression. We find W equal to -1.5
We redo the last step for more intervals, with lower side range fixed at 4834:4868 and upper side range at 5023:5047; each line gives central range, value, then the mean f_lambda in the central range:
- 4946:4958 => -0.8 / 13.2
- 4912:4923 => 0.6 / 11.9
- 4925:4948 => -1.9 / 13.4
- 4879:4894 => 0.4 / 12.5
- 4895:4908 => -1.0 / 13.6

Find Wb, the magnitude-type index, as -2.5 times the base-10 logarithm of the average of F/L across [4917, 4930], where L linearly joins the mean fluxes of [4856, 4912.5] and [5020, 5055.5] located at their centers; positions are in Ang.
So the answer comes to 0.03 mag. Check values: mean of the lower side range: 12.9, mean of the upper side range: 11.7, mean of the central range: 12.3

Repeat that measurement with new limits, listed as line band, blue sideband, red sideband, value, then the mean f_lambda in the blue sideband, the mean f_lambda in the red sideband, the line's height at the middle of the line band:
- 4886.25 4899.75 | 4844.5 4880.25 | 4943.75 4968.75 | 0.04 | 13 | 13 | 13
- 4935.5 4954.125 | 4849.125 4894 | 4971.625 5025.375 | -0.08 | 12.8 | 11.8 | 12.2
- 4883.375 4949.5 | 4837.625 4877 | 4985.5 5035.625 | -0.04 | 13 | 11.7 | 12.5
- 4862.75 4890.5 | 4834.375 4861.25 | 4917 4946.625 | 0.02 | 13.2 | 12.9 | 13.1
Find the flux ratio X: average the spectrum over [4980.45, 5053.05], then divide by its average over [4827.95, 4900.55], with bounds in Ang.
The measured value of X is 0.90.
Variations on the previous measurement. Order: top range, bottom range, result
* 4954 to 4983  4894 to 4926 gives 0.99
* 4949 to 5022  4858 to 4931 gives 0.95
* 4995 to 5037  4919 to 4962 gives 0.92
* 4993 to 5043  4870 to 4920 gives 0.90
